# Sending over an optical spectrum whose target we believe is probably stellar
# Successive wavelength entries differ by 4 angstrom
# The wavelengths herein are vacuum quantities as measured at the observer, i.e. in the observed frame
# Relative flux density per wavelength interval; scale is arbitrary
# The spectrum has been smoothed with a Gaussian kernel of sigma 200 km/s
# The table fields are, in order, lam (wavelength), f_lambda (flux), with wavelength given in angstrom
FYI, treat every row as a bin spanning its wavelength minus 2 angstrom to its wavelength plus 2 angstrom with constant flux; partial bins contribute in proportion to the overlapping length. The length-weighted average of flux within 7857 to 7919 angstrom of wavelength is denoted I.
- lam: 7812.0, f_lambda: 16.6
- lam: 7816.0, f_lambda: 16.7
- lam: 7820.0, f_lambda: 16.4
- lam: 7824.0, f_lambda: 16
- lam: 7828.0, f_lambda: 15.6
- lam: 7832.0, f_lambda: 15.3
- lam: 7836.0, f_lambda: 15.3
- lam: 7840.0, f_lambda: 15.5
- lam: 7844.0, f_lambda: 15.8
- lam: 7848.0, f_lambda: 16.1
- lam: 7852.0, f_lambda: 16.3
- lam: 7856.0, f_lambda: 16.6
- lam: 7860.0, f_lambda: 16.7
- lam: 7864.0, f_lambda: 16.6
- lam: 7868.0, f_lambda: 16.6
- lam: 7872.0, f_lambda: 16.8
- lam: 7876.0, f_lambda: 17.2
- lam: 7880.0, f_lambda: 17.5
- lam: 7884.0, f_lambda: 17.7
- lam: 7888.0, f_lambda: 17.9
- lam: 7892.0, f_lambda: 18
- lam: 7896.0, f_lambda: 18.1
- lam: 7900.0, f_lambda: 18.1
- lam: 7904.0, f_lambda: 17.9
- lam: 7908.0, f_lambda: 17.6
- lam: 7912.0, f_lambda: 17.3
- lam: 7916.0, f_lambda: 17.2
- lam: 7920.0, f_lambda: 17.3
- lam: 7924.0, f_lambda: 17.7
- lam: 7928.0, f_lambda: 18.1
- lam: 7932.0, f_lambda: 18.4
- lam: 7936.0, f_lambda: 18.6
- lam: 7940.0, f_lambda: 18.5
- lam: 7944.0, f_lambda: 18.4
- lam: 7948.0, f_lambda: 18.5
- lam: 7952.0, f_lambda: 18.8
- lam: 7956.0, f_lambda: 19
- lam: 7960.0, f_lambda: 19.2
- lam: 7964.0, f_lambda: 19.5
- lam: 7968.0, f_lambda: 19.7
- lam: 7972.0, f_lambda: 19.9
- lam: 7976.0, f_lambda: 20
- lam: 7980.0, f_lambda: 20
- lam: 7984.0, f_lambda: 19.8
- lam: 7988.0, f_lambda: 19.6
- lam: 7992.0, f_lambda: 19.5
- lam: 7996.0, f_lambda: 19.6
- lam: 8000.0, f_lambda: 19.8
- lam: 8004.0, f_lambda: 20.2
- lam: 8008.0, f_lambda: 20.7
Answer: 17.4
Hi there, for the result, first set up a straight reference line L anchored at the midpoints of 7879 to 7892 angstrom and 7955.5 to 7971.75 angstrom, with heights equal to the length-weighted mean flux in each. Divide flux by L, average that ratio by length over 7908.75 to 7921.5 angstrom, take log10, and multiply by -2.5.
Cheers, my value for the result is 0.07 mag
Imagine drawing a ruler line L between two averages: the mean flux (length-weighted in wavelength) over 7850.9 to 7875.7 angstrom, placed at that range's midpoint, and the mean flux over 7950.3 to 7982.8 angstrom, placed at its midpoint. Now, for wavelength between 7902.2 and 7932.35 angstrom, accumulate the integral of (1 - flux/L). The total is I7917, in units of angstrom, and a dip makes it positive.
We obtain 0.8 angstrom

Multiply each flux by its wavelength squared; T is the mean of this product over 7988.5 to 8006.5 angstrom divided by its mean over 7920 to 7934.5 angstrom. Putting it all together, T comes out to 1.1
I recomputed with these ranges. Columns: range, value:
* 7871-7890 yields 17.5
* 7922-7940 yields 18.2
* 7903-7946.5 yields 17.9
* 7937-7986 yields 19.3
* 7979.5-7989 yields 19.8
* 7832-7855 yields 15.8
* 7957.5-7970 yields 19.4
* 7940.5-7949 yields 18.5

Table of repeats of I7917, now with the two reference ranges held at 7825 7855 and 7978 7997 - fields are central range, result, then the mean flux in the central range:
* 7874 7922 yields -1.0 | 17.6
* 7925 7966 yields -0.2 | 18.7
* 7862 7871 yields -0.1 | 16.6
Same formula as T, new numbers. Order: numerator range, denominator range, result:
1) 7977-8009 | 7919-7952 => 1.10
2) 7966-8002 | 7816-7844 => 1.30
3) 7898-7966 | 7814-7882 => 1.14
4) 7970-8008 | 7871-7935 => 1.15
